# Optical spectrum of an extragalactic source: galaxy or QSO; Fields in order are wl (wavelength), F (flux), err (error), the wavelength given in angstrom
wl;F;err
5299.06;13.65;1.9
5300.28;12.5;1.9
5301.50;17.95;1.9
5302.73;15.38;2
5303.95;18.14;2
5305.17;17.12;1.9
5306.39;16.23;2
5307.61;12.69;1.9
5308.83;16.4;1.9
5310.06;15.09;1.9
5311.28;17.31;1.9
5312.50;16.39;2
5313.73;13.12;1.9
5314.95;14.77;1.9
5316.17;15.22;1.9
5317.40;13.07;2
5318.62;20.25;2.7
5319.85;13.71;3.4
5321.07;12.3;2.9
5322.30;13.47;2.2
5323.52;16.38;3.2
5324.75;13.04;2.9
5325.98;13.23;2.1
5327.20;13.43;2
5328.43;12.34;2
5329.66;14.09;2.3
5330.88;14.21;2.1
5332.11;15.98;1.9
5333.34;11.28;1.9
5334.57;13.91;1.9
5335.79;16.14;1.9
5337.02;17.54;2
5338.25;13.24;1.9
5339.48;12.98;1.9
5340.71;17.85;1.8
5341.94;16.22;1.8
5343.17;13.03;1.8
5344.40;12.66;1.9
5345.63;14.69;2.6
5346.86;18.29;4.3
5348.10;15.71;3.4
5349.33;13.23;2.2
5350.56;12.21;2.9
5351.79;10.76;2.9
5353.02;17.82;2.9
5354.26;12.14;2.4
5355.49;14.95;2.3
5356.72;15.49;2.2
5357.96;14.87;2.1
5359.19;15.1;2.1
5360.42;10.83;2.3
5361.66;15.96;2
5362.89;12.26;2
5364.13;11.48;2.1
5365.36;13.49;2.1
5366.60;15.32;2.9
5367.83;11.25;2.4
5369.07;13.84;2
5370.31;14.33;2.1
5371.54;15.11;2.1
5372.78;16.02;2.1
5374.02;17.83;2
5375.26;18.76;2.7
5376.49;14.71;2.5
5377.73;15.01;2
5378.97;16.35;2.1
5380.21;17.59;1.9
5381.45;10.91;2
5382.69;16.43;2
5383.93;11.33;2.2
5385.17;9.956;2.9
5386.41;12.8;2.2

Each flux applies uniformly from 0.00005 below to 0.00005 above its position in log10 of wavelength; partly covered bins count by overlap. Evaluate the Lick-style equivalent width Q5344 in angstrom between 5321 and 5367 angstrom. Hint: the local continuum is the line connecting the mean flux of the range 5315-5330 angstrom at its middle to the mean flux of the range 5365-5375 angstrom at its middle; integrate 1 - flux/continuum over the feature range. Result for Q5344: 1.0 angstrom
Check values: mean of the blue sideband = 14.2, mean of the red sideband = 14.8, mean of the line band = 14.2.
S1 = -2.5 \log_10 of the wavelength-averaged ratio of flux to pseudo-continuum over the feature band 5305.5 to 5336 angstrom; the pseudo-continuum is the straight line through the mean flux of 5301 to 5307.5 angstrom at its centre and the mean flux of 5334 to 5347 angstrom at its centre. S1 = 0.095 mag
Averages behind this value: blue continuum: 16.6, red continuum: 15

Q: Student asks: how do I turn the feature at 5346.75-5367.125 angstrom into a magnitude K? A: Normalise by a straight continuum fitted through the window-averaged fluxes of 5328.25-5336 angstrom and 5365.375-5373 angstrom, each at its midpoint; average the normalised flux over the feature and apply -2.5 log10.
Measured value 0.01 mag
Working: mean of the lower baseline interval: 14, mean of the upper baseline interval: 14.2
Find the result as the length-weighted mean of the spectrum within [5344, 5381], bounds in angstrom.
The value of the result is 14.6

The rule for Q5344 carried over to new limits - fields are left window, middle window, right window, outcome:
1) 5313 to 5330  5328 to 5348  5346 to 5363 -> -0.63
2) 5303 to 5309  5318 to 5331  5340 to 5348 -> 1.27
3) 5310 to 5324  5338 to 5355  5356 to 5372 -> -0.11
